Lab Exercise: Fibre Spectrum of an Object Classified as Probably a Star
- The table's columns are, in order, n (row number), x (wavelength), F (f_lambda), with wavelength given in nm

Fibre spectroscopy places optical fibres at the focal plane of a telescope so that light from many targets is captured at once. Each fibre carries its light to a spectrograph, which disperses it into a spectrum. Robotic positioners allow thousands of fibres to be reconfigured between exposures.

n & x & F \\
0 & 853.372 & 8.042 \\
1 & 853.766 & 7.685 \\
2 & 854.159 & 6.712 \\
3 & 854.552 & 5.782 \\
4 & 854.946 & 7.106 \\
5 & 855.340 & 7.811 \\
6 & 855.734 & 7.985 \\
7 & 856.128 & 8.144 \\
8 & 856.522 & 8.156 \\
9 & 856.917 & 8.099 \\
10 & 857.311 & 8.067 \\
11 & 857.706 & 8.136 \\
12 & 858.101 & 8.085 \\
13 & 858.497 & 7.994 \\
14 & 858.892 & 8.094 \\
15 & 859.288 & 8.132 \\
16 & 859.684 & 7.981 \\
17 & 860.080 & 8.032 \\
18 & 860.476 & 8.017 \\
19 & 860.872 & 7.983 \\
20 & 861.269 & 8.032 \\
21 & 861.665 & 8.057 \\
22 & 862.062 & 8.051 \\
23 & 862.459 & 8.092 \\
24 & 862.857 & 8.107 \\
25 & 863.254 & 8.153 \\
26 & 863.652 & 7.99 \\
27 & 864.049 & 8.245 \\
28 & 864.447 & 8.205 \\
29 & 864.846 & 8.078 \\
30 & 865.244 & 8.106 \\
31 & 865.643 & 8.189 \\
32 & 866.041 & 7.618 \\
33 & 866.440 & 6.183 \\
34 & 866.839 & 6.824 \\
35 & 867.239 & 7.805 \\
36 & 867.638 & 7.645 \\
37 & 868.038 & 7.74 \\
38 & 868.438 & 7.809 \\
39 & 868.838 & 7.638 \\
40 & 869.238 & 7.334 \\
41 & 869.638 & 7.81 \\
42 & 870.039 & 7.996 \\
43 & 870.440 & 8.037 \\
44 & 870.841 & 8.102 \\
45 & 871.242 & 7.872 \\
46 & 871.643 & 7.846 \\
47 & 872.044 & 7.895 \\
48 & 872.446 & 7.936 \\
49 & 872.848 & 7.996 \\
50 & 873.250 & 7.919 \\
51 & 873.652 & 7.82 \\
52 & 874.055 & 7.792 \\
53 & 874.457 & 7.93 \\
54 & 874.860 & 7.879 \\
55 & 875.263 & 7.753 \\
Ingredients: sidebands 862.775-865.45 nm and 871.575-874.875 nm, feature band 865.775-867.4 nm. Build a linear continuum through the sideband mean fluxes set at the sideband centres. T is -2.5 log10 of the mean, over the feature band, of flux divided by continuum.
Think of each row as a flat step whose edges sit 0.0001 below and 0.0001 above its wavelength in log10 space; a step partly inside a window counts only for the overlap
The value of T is 0.13 mag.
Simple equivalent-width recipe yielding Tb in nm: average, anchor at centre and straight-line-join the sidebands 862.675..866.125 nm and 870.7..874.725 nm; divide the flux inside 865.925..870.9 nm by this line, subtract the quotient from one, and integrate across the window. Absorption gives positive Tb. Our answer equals 0.27 nm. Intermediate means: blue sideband 8.09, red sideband 7.91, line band 7.56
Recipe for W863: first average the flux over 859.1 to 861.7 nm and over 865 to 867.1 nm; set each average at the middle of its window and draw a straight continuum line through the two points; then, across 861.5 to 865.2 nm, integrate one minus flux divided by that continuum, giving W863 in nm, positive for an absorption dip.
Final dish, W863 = -0.19 nm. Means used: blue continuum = 8.03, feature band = 8.11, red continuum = 7.41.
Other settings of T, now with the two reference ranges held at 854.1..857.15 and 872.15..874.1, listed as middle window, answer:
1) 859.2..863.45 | -0.06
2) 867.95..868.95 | 0.01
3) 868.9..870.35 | 0.01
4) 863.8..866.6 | -0.01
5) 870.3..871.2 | -0.03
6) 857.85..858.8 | -0.07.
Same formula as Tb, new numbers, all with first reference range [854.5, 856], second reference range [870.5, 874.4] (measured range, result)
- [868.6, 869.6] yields 0.03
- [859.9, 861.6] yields -0.11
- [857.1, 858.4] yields -0.11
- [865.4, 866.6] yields 0.05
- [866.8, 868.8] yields 0.03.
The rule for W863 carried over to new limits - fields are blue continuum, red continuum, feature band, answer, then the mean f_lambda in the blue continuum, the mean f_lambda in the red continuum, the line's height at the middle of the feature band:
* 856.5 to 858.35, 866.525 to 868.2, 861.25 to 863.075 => -0.07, 8.1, 7.41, 7.77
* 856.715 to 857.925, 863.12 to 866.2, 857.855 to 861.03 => 0.02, 8.1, 8.08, 8.1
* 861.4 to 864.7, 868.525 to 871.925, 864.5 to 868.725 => 0.19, 8.11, 7.83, 7.97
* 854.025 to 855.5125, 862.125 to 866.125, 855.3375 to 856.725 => -0.21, 6.84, 8.09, 7.01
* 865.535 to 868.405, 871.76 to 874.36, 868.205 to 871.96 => -0.08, 7.43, 7.89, 7.67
